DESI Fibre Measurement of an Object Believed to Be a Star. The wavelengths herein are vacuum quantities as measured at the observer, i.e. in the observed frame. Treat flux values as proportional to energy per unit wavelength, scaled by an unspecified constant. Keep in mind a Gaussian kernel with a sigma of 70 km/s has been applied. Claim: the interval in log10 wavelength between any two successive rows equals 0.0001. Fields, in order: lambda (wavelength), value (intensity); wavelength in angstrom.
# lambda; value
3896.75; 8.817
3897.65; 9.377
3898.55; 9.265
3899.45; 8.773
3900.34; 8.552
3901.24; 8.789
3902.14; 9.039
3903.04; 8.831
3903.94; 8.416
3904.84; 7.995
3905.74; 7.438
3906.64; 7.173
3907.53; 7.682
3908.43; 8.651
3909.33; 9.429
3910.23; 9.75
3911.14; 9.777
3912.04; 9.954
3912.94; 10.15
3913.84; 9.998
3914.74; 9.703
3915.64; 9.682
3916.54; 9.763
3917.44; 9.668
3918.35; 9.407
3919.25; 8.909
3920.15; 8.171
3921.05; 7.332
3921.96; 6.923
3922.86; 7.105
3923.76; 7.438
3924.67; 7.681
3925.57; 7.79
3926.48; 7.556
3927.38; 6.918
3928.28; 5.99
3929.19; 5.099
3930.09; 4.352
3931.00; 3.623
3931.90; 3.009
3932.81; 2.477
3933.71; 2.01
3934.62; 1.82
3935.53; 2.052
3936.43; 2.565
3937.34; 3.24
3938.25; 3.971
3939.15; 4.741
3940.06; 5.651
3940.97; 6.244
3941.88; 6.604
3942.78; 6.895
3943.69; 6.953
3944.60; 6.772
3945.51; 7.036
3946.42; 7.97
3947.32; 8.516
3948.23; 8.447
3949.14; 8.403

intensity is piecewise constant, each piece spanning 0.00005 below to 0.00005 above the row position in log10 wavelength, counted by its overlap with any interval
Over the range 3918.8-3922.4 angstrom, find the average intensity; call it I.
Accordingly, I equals 7.84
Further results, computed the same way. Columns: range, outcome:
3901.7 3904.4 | 8.75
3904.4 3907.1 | 7.56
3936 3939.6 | 3.64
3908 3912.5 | 9.5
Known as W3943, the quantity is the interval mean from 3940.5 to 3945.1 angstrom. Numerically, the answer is 6.69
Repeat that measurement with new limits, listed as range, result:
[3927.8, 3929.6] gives 5.58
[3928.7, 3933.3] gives 3.71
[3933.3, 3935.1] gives 1.91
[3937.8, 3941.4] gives 5.15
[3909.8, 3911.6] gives 9.72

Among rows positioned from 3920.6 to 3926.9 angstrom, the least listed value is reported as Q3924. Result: 6.923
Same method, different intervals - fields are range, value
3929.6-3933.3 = 2.477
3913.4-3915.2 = 9.703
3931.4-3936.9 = 1.82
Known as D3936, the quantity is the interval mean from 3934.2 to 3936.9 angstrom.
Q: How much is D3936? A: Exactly 2.15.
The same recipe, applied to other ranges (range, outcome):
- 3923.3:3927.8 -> 7.48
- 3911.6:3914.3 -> 10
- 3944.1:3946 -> 6.91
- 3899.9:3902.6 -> 8.78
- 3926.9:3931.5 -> 5.2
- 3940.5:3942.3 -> 6.4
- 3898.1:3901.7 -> 8.85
